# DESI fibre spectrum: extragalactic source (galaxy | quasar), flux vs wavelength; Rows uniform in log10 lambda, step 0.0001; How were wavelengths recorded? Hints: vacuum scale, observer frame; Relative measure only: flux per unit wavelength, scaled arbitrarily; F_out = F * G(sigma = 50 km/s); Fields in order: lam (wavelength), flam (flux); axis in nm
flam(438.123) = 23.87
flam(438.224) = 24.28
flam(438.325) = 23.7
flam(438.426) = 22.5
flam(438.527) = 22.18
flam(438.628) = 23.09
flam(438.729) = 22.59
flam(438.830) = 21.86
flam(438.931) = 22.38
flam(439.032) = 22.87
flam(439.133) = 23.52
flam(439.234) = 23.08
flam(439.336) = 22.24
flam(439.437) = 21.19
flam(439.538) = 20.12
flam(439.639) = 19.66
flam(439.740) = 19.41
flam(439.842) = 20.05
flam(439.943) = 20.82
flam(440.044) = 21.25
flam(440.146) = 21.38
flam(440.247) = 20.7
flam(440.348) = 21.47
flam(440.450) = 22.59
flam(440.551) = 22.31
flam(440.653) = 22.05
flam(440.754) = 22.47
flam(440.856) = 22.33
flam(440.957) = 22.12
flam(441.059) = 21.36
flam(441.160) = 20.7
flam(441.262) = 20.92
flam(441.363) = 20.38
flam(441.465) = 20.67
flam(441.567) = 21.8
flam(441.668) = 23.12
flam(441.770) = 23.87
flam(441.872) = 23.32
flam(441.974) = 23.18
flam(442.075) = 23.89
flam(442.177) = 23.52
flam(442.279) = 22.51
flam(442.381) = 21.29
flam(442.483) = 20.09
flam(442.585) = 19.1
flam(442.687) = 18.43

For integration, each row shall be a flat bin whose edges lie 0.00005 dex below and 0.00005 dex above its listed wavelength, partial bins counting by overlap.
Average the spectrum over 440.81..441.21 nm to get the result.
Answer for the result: 21.7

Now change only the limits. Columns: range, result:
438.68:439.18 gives 22.7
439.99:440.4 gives 21.2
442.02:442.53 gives 22.3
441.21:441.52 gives 20.6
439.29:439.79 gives 20.5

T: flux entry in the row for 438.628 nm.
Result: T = 23.09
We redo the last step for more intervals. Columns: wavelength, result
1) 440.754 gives 22.47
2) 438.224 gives 24.28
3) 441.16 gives 20.7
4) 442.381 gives 21.29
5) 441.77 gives 23.87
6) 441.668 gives 23.12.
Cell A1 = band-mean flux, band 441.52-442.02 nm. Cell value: 23.1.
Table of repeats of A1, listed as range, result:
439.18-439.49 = 22.1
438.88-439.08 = 22.6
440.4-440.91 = 22.4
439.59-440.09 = 20.2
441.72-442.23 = 23.5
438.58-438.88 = 22.5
